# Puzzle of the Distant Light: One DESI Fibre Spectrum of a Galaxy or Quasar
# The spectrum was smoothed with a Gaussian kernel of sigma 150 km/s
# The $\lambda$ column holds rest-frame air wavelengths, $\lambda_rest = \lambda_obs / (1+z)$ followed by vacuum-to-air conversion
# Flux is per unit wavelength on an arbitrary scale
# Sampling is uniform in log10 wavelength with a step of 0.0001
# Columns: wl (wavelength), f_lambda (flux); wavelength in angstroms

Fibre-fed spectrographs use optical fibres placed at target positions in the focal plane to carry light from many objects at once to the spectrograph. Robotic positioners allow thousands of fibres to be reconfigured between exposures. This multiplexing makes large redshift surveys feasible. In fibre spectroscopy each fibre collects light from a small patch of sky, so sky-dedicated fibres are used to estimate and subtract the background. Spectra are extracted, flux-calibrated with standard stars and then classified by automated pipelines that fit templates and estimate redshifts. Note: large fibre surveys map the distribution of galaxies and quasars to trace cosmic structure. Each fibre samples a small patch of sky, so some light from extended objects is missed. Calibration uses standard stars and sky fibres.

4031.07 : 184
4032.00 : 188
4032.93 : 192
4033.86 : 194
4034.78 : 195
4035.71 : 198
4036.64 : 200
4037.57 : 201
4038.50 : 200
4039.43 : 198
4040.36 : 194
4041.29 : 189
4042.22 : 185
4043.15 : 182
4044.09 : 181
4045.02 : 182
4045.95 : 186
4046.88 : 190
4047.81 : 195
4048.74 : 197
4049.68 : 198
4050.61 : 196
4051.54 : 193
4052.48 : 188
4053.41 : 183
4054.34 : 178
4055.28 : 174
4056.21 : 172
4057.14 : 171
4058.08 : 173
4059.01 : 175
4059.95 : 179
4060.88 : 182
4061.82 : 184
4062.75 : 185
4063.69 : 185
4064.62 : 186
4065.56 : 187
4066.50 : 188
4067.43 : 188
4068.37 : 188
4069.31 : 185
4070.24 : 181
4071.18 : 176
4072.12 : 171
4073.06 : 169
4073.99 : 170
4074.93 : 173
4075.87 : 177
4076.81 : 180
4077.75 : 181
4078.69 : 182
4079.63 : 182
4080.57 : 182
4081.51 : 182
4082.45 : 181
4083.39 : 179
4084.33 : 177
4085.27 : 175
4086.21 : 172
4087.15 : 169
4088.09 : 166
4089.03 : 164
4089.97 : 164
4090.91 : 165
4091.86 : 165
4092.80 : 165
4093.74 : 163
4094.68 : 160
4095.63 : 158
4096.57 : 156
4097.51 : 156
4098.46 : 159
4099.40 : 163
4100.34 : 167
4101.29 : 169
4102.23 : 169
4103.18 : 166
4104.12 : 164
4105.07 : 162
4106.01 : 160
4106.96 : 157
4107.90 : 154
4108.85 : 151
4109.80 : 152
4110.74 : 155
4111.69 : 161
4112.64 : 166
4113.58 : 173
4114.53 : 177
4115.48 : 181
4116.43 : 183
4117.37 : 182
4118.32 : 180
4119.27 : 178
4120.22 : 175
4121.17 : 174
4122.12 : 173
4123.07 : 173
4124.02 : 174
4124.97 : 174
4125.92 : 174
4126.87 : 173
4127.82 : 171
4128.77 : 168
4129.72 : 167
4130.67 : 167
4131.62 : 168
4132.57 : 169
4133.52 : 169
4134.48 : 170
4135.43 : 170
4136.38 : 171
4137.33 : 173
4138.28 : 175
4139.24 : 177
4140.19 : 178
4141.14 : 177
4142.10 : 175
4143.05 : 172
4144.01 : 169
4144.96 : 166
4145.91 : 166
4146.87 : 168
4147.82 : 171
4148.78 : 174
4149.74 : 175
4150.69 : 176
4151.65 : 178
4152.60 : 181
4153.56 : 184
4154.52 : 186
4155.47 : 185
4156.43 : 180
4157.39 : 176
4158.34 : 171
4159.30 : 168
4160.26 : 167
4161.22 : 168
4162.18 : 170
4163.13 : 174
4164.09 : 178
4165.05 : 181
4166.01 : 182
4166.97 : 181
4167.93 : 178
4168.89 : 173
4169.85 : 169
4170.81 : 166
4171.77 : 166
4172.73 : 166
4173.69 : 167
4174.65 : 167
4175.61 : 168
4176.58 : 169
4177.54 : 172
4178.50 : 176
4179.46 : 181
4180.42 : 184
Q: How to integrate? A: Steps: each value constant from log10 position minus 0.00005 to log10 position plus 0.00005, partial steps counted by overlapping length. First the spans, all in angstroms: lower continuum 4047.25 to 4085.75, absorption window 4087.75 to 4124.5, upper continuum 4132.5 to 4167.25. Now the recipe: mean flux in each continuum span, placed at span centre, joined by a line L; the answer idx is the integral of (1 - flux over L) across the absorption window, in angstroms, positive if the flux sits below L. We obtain 2.5 angstroms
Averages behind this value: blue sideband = 182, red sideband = 174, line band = 166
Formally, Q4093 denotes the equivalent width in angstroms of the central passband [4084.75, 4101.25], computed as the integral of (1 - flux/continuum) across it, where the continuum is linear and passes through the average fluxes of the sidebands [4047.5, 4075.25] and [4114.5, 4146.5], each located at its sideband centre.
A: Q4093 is 1.3 angstroms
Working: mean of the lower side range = 182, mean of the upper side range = 173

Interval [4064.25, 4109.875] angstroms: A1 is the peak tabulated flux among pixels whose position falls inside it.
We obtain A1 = 188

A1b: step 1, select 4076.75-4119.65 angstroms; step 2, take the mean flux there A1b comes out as 168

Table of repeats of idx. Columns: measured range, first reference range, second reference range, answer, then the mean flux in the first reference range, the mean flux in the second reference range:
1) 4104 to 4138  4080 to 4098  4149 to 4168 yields 0.61 angstroms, 168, 177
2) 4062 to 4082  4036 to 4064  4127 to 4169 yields 0.30 angstroms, 187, 174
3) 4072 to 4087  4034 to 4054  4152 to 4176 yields 0.78 angstroms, 192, 174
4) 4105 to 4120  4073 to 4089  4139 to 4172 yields 0.70 angstroms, 176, 175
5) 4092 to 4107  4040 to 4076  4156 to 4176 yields 1.38 angstroms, 183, 172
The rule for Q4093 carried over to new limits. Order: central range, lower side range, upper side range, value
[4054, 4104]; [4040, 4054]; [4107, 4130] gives 1.9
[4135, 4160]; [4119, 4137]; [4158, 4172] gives -0.4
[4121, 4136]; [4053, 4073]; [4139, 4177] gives 0.4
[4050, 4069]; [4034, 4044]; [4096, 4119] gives 0.2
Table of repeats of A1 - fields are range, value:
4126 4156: 186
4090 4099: 165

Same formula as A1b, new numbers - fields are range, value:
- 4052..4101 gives 175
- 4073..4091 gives 175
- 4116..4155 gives 174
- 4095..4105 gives 163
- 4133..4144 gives 173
